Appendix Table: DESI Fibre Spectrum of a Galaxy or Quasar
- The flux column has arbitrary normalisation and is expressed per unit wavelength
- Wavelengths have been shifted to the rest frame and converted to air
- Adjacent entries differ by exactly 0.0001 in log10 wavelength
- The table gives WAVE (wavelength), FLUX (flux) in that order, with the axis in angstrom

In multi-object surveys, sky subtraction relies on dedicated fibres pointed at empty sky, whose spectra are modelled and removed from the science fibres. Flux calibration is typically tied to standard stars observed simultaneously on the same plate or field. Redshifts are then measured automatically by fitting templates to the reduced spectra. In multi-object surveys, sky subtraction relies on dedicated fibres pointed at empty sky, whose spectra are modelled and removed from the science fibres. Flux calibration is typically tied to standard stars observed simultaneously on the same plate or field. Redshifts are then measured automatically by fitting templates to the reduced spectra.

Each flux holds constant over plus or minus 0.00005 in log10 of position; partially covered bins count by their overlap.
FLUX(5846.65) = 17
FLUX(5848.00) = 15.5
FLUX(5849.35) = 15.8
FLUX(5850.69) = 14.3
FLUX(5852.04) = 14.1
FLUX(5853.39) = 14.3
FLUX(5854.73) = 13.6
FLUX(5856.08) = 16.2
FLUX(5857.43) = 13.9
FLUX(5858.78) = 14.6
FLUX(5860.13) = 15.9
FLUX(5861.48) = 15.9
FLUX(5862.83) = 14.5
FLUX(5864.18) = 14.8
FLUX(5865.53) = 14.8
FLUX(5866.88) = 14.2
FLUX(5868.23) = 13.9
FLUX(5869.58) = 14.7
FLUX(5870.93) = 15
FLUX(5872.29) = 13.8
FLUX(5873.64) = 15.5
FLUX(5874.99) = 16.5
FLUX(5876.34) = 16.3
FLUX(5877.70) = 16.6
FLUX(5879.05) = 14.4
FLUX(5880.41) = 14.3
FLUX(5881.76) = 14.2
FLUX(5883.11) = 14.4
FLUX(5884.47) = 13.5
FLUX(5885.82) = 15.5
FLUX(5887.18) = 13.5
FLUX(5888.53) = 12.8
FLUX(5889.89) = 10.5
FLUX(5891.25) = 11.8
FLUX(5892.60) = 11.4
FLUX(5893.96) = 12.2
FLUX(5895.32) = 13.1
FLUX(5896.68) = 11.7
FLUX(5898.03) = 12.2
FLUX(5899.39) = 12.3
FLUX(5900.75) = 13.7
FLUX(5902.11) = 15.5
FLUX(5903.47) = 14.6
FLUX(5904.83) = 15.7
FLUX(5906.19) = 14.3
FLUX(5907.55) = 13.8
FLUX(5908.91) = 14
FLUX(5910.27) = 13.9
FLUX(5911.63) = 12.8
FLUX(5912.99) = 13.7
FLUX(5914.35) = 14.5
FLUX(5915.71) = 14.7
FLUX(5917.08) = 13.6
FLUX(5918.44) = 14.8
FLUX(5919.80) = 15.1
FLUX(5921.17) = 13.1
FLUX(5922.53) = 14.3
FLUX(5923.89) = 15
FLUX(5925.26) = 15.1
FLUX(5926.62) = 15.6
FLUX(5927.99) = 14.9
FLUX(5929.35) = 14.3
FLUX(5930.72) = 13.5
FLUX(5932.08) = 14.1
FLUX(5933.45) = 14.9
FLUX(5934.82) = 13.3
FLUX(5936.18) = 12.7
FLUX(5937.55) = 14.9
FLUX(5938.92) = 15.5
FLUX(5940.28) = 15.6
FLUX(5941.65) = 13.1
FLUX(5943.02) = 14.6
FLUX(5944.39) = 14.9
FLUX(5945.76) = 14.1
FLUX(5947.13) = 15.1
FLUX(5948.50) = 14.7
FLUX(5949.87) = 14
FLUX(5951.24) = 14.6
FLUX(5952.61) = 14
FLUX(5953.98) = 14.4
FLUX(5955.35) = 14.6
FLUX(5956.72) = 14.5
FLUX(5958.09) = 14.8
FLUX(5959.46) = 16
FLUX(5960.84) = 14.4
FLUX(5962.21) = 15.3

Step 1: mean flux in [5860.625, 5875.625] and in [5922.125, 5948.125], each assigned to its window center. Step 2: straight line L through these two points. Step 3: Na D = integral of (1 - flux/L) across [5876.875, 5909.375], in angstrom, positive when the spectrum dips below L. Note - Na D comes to 2.5 angstrom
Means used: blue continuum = 14.9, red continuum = 14.5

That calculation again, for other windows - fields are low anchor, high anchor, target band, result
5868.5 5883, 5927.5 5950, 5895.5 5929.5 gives 1.3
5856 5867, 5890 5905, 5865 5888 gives -1.1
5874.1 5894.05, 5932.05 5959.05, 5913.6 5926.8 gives -0.3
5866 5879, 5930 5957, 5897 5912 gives 0.9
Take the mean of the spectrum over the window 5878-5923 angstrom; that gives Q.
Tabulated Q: 13.7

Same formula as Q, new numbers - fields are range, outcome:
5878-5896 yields 13.3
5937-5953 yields 14.6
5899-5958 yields 14.4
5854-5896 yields 14.3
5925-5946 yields 14.4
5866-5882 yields 15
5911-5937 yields 14.2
